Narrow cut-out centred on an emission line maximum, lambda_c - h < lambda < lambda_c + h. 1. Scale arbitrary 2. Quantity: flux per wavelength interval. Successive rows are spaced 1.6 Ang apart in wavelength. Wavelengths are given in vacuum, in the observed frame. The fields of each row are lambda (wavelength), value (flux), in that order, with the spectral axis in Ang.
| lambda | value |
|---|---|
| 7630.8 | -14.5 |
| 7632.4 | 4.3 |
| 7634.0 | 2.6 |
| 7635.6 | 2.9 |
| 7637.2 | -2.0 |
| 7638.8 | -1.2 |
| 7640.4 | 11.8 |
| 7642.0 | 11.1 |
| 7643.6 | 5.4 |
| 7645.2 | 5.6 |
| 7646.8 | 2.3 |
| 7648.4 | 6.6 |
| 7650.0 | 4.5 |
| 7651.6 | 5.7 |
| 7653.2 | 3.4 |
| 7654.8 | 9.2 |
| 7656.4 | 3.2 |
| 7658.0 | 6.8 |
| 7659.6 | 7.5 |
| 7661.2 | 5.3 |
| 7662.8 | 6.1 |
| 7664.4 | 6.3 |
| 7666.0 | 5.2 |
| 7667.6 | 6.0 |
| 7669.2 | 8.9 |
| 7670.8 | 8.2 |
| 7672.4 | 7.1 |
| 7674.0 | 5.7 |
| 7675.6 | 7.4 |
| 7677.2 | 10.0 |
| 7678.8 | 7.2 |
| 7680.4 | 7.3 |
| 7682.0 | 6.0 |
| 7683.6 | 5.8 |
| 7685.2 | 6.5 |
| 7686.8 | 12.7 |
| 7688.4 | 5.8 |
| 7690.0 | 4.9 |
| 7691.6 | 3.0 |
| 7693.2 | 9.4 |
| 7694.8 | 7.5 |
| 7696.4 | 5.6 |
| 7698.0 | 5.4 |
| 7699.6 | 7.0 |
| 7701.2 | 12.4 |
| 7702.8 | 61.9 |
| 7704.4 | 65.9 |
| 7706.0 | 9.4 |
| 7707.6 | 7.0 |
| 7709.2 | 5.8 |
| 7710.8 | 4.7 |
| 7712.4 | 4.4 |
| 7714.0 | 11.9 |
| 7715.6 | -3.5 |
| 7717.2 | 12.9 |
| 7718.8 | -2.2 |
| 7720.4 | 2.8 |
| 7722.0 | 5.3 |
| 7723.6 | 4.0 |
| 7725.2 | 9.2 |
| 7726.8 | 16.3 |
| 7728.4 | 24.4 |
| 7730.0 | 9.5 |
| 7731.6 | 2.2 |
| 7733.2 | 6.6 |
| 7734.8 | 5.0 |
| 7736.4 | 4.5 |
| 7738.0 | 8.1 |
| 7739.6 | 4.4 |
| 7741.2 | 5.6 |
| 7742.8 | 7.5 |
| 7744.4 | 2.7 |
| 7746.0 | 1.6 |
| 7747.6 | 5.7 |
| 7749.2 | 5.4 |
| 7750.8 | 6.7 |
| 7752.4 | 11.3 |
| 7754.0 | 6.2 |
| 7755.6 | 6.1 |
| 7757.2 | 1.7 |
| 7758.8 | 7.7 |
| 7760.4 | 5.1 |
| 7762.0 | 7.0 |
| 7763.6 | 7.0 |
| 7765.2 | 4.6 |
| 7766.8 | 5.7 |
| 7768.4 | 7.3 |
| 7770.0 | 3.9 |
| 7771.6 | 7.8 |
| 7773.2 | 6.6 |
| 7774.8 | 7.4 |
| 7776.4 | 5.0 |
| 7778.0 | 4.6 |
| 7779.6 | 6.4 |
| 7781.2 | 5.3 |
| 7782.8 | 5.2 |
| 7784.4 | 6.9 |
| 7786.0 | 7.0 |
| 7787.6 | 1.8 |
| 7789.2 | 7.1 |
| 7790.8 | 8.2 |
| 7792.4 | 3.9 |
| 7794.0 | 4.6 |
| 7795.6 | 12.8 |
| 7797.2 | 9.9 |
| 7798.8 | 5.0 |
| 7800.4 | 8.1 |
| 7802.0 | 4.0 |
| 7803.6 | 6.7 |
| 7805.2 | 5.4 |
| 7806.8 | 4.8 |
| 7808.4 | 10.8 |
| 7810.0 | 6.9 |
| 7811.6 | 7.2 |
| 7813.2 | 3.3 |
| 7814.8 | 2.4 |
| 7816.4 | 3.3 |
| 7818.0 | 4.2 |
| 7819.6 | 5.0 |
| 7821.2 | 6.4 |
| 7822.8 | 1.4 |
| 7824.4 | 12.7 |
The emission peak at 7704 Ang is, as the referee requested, H-alpha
